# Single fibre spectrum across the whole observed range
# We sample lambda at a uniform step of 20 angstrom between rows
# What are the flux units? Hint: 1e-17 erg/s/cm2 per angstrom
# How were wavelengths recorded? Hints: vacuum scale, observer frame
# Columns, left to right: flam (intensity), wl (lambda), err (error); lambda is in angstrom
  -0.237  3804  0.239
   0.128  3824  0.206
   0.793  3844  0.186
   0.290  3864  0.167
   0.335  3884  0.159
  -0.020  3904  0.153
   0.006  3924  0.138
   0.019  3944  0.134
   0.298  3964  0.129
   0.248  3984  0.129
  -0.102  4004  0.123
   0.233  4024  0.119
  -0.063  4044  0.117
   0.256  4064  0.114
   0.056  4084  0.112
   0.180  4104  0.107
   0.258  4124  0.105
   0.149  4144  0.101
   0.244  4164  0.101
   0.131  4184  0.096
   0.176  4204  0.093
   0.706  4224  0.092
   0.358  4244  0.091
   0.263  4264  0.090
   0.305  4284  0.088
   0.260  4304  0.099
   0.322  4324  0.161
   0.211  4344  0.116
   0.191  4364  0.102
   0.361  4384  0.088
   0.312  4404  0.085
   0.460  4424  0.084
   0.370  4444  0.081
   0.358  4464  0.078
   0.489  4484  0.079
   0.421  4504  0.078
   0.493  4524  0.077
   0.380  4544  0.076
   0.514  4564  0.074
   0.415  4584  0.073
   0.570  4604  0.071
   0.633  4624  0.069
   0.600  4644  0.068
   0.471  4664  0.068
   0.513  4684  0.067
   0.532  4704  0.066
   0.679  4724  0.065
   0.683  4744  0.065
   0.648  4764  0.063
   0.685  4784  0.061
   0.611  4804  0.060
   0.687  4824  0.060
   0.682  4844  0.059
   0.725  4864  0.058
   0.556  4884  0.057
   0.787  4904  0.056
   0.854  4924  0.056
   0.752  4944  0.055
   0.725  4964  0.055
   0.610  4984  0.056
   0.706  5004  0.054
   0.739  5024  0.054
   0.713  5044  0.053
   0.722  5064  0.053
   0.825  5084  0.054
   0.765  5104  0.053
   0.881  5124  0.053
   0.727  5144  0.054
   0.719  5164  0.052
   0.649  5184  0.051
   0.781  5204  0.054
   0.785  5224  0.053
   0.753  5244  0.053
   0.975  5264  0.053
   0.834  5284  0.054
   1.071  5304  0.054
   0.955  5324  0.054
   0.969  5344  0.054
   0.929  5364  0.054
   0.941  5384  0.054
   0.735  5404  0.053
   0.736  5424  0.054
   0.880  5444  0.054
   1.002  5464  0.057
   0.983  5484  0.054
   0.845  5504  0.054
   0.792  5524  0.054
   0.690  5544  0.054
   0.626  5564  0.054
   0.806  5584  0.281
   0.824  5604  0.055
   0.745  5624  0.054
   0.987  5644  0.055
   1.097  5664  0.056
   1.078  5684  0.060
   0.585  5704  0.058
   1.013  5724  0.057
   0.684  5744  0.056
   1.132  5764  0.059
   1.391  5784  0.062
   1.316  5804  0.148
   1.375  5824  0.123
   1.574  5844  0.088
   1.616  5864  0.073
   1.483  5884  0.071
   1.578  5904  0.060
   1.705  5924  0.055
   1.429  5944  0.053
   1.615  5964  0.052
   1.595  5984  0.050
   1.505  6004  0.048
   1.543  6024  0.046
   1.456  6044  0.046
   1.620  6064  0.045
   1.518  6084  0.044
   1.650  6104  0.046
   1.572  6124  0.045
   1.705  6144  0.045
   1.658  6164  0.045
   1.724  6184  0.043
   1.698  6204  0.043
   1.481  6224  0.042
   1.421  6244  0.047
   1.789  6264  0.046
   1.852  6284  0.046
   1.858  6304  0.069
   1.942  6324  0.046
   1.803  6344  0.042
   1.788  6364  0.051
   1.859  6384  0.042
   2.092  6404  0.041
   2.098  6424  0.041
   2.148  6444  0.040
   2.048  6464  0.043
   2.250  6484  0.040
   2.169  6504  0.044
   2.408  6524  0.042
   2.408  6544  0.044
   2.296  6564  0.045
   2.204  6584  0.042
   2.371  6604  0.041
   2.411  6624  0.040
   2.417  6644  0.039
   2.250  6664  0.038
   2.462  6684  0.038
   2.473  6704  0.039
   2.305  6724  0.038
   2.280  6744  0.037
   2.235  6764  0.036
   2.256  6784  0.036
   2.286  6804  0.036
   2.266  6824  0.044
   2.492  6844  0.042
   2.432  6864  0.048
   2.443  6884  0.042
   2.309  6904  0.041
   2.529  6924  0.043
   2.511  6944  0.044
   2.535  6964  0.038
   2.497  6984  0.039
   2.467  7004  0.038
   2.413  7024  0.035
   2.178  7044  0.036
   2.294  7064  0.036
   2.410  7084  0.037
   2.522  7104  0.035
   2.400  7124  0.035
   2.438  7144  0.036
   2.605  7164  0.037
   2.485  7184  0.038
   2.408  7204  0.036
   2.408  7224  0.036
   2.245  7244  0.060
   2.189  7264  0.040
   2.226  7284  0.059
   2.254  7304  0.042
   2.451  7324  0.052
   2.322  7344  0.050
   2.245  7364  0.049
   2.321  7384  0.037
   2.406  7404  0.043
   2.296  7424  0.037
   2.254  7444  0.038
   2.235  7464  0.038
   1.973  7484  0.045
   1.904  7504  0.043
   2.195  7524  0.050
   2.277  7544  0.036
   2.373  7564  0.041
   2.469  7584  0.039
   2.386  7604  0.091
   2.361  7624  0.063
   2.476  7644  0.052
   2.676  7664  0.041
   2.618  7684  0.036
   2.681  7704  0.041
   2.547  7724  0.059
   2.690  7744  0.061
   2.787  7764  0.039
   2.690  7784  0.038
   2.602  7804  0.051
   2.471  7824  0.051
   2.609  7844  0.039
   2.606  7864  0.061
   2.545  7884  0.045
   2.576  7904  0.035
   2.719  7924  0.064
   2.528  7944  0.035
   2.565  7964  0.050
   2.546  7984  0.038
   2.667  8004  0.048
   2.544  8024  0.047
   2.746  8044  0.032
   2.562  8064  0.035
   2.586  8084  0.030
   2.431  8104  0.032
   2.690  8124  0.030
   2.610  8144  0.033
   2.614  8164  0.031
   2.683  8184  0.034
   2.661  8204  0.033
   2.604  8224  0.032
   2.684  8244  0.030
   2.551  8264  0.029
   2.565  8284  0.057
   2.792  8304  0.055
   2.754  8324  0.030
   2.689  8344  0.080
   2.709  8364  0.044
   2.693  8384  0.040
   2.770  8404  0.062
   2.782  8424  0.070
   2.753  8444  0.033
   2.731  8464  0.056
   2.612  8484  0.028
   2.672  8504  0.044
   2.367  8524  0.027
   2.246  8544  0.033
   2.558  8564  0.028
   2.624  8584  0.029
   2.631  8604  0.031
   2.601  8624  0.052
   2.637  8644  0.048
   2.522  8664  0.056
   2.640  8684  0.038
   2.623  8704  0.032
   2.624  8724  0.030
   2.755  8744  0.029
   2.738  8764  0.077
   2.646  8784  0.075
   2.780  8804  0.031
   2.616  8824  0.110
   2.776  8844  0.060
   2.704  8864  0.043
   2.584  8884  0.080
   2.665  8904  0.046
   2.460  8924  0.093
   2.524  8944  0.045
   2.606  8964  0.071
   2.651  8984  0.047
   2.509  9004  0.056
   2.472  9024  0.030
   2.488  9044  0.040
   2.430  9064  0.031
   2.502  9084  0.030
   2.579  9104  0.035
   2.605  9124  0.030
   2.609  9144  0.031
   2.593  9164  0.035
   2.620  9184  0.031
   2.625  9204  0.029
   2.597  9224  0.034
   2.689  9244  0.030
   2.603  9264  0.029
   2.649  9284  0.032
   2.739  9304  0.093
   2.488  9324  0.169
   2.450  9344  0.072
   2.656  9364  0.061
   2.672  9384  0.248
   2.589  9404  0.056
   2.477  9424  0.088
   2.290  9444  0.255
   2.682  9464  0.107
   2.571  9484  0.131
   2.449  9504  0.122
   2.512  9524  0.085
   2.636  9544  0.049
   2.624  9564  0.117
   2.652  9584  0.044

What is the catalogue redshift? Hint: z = 0.45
